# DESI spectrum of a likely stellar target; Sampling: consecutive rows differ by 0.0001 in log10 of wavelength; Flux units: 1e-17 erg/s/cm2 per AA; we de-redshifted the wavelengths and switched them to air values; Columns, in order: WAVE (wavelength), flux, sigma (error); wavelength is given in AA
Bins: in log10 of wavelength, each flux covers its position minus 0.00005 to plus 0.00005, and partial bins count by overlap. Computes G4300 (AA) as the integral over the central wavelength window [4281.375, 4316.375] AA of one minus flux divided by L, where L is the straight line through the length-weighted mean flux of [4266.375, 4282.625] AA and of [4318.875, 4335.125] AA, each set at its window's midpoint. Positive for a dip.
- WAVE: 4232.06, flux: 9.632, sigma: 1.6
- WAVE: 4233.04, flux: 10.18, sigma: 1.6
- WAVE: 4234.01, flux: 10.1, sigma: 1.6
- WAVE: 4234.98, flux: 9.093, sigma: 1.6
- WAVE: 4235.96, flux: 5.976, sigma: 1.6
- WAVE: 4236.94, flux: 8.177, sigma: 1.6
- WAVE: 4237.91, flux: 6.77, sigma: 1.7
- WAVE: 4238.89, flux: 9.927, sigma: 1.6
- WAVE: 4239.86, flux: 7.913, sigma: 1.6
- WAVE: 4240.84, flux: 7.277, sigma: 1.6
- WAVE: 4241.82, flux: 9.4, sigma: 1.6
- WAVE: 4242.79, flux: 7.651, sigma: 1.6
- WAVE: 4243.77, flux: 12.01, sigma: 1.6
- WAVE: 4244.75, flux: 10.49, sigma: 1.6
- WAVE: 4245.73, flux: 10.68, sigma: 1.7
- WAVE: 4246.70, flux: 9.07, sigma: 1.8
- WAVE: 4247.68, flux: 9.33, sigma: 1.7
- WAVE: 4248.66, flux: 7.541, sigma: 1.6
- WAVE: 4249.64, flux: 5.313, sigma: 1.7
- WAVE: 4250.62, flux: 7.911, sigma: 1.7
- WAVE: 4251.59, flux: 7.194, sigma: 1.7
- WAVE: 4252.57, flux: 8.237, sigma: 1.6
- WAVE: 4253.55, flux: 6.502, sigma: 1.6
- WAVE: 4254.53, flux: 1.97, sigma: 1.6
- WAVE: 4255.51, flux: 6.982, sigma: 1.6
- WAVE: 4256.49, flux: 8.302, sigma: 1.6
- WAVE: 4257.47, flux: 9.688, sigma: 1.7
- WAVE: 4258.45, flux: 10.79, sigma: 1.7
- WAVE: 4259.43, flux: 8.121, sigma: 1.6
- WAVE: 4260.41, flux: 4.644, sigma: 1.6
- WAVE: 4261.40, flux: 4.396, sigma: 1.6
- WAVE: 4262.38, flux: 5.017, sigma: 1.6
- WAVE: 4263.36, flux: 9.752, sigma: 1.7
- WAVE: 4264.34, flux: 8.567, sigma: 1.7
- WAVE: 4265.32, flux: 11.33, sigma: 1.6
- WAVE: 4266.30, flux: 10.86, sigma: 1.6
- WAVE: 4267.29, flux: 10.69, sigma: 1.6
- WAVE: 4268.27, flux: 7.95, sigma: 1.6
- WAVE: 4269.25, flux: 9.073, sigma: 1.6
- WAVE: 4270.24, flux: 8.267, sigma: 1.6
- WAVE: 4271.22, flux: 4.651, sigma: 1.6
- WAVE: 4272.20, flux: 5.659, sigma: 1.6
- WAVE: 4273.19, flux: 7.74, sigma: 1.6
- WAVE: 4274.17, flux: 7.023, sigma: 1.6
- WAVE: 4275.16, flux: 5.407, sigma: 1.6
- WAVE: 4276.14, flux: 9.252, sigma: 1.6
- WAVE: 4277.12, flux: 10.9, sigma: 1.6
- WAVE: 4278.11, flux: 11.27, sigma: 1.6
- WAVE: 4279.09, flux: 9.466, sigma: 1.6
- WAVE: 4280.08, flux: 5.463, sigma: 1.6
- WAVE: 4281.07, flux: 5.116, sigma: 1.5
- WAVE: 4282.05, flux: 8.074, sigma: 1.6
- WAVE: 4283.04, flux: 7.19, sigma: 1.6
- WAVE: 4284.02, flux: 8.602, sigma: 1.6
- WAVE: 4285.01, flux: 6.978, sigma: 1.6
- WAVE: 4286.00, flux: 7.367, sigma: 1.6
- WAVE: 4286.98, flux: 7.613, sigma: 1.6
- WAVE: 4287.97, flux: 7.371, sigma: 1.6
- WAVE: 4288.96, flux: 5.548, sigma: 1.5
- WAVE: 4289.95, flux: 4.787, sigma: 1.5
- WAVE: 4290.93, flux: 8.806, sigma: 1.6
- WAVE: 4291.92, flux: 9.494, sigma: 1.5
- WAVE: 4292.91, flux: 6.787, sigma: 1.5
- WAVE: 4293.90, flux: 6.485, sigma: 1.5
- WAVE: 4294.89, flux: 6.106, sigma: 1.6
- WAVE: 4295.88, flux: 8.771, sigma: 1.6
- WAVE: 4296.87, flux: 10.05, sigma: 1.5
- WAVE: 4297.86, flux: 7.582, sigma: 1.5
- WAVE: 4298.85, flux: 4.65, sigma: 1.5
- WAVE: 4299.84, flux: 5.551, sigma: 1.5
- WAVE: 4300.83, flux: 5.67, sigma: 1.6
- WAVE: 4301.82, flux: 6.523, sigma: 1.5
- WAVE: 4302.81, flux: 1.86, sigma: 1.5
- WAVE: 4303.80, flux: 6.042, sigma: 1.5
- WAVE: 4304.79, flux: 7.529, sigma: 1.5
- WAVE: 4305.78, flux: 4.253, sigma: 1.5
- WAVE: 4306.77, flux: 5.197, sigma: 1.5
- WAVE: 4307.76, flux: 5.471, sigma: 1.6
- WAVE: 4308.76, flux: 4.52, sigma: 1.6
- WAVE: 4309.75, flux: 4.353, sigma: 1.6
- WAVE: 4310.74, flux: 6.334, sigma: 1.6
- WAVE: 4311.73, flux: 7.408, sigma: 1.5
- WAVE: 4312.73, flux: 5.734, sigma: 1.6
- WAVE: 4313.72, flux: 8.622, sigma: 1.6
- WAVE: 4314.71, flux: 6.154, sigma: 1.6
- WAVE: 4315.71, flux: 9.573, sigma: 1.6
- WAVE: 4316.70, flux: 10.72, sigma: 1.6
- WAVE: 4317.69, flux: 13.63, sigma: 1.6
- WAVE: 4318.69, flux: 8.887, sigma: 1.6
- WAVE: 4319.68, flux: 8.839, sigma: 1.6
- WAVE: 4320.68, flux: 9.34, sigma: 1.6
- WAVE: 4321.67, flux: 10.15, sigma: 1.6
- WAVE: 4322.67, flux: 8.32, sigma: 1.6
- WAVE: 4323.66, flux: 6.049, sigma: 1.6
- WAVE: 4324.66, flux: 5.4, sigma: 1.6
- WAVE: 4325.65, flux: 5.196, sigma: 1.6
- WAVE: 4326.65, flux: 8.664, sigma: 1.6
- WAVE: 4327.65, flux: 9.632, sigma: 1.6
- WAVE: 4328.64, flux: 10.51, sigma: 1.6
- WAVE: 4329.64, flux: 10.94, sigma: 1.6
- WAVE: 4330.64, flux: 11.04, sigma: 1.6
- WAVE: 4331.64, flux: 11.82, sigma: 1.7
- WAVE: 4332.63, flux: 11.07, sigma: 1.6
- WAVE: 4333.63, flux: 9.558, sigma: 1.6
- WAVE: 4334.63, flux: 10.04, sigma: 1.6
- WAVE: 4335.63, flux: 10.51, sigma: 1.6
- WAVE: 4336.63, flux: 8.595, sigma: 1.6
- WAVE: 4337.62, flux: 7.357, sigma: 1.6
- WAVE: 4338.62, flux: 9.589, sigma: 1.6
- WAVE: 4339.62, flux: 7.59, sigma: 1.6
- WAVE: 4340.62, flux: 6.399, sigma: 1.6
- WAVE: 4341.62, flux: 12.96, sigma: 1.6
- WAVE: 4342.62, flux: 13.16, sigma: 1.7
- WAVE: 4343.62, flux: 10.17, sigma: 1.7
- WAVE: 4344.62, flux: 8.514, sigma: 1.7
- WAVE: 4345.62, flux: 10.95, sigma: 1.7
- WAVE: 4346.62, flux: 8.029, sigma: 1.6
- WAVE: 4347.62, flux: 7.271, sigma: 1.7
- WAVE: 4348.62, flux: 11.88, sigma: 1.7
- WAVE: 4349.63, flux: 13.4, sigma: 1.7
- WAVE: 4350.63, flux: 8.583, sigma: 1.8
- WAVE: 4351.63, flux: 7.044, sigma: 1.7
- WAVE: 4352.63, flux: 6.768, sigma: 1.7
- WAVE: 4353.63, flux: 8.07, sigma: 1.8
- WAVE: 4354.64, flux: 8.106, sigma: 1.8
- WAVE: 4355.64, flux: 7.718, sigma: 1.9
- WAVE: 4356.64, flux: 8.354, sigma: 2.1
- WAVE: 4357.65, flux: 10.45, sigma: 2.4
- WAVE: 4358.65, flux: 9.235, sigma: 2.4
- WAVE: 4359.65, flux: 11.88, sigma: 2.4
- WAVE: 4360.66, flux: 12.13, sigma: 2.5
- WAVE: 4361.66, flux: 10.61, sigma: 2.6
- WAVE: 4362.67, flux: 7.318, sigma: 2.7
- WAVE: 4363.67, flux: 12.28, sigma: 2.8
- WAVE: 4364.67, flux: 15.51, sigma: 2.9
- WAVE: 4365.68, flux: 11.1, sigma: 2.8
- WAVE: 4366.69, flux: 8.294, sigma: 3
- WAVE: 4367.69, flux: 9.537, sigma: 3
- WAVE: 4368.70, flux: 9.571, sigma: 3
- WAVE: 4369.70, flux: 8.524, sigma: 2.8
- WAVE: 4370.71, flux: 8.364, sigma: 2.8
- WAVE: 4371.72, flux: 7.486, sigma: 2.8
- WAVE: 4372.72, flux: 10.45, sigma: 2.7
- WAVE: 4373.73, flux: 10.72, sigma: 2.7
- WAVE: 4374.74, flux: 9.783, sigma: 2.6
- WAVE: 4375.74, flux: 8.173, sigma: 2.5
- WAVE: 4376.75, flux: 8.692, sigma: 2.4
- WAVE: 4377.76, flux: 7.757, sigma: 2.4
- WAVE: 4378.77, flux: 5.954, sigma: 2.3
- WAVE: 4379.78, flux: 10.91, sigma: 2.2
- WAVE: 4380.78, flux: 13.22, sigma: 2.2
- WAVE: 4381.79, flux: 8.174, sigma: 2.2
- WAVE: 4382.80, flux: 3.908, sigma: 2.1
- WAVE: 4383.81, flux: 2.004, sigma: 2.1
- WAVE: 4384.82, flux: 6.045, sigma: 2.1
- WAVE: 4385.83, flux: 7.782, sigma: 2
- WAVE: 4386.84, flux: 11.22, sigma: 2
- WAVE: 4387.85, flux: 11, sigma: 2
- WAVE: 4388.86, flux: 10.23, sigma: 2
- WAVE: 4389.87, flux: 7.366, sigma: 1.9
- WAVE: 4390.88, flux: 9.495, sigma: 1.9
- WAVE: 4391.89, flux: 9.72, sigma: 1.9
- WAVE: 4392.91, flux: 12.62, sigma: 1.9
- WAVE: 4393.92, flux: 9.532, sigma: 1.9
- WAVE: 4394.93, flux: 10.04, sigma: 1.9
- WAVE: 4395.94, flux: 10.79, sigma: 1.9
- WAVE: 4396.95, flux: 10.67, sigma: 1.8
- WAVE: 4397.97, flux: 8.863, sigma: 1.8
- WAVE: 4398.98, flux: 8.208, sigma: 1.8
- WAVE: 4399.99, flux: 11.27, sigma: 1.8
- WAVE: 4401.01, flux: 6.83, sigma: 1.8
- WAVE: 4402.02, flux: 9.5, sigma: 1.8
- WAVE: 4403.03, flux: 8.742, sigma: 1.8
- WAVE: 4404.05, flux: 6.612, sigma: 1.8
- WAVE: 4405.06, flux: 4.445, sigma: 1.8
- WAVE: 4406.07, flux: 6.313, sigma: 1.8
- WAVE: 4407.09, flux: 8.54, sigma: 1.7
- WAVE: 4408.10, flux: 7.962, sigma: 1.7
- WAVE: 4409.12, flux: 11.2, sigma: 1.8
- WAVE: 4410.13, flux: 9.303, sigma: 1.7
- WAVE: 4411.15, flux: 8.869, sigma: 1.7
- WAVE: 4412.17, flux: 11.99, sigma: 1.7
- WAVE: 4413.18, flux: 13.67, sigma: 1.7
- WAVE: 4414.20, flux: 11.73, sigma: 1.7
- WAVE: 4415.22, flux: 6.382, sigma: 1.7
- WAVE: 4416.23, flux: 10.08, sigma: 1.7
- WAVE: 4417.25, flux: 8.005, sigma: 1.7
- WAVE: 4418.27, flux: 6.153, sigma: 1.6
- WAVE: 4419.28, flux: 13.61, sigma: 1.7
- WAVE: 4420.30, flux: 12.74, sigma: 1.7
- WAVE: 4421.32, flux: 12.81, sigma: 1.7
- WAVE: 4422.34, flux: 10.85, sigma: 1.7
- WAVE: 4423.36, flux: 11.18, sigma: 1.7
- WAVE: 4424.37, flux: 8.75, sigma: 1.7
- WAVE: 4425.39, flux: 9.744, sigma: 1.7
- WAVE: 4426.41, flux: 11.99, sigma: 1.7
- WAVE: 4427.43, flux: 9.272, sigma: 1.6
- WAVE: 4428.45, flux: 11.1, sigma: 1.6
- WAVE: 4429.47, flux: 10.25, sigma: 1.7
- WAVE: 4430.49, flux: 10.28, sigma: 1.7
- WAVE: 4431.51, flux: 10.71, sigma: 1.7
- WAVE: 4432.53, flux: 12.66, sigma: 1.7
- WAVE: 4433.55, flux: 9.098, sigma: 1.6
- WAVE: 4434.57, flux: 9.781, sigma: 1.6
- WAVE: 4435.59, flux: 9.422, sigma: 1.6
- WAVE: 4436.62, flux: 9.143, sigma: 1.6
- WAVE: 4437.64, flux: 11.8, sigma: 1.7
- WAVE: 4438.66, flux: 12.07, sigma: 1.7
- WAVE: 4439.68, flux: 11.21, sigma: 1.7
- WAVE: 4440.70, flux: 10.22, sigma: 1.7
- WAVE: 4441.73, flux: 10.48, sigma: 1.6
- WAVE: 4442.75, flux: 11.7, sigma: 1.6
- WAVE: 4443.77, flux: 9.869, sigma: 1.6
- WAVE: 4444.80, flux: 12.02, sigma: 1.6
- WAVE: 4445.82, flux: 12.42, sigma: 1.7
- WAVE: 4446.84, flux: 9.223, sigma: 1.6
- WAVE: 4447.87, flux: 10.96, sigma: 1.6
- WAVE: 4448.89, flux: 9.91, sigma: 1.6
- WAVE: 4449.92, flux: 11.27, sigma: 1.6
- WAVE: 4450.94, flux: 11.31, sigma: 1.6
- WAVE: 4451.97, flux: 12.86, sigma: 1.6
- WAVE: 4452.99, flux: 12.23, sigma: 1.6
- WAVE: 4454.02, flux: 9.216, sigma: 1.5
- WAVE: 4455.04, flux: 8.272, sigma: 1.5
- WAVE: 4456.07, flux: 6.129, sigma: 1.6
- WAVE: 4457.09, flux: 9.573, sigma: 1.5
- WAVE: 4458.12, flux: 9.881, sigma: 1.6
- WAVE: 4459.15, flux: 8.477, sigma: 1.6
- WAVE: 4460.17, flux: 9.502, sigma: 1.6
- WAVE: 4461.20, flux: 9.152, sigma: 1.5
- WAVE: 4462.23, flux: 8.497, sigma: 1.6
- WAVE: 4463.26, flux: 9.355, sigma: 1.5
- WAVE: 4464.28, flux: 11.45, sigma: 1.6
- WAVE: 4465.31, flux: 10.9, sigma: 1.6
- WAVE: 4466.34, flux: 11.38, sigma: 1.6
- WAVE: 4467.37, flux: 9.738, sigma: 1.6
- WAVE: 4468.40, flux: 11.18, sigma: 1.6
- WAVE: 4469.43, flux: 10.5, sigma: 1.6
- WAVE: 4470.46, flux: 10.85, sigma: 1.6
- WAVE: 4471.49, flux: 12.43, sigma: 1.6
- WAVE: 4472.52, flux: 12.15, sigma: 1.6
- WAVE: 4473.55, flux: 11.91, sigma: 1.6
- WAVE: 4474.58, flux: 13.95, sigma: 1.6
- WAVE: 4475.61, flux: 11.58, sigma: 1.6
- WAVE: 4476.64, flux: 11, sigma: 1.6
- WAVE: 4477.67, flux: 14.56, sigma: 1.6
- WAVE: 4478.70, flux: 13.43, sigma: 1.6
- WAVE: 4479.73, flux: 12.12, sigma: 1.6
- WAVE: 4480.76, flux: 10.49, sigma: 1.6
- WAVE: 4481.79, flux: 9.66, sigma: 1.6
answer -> 7.5 AA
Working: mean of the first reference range 7.94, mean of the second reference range 9.16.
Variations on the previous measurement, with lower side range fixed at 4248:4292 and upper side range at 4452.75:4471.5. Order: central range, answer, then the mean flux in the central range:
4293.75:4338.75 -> 1.84 AA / 7.83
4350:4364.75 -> -1.44 AA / 9.48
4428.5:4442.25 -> -1.51 AA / 10.6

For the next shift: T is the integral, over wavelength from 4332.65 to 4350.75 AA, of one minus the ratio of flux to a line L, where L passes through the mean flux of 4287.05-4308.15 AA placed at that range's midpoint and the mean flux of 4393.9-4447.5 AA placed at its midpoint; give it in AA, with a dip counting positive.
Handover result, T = -4.8 AA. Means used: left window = 6.43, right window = 10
